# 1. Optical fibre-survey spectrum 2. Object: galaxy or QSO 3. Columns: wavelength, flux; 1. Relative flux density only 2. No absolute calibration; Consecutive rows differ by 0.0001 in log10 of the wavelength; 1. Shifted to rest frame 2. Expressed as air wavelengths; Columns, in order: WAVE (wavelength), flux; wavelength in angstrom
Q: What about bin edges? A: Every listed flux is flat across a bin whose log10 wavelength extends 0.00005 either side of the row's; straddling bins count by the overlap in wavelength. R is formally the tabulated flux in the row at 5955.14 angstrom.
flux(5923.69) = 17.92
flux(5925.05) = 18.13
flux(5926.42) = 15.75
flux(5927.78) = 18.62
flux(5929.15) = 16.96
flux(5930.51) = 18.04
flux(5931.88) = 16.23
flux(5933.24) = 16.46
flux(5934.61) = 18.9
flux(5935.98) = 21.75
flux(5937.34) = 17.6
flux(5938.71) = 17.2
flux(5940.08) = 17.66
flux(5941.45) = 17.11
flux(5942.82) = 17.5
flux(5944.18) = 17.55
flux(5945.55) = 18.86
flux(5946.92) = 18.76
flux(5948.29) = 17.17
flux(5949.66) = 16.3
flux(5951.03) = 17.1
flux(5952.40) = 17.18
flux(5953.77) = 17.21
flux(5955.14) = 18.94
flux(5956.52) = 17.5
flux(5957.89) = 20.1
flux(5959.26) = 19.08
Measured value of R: 18.94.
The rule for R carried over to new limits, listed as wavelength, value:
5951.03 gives 17.1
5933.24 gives 16.46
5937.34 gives 17.6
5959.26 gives 19.08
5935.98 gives 21.75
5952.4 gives 17.18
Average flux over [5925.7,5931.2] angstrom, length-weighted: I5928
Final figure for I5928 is 17.3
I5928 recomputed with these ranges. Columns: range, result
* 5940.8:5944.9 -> 17.4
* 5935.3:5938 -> 19.7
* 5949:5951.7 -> 16.7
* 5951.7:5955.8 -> 17.8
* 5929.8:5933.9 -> 16.9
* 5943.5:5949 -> 18.1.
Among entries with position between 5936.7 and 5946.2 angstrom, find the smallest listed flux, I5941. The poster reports 17.11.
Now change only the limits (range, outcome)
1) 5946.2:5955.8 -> 16.3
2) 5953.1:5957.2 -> 17.21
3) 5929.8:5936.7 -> 16.23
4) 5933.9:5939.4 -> 17.2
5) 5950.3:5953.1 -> 17.1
